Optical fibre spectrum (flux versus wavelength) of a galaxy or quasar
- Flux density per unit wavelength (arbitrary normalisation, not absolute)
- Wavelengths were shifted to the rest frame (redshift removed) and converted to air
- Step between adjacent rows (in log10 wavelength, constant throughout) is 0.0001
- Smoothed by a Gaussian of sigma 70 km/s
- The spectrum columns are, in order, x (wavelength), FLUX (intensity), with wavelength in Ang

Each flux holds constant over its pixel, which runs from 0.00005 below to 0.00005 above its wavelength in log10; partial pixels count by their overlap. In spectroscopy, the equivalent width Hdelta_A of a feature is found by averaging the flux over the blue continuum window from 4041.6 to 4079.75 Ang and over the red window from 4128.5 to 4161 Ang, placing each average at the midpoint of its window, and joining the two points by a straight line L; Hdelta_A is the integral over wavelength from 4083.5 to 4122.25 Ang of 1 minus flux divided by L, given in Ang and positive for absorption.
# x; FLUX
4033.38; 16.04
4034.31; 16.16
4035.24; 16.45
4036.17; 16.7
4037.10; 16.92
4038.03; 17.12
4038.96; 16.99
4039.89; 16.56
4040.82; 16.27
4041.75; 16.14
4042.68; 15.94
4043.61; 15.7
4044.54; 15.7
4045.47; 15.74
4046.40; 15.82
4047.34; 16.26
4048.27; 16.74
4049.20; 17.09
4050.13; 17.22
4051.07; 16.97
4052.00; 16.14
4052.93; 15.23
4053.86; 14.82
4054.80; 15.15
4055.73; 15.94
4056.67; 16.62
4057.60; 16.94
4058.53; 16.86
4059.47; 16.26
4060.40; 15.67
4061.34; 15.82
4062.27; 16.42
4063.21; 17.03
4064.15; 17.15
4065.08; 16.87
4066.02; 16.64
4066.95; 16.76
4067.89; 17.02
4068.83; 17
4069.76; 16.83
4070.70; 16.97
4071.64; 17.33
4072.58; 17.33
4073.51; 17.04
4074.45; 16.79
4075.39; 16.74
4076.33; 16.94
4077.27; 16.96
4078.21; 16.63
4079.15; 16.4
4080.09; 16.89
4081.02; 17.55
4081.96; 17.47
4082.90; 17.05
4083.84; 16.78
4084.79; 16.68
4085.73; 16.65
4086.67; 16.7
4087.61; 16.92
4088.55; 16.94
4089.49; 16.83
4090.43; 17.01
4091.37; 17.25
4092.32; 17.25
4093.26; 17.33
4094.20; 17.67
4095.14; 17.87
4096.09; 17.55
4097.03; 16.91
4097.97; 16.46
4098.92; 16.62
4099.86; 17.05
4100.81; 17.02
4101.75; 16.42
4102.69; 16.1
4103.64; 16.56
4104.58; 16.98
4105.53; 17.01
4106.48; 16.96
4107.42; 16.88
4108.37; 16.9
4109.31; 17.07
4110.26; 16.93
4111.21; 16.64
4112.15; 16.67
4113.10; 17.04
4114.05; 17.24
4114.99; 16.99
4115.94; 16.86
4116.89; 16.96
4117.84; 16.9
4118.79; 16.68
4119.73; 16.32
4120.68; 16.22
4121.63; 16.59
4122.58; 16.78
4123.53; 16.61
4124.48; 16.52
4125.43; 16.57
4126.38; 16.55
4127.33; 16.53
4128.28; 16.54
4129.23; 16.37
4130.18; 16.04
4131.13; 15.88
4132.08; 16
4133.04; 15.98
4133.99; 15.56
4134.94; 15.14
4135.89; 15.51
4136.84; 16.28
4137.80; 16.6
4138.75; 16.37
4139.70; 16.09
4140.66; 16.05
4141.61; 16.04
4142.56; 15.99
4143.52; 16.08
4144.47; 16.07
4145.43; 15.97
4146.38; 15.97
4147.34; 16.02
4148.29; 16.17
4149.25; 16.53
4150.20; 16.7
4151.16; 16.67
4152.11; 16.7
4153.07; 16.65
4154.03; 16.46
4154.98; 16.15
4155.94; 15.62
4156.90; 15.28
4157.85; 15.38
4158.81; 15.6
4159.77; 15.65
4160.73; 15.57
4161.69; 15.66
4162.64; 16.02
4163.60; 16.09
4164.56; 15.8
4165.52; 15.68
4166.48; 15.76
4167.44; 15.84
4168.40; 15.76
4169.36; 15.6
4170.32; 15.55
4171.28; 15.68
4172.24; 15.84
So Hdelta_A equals -1.5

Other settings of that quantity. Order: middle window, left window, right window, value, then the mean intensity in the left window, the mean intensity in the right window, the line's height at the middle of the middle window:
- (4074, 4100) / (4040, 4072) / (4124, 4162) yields -1.1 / 16.4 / 16.1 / 16.3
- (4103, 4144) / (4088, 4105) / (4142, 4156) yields 0.4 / 17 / 16.3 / 16.6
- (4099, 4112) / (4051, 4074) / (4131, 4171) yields -0.4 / 16.5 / 16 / 16.2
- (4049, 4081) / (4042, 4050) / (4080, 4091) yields -0.1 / 16.2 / 17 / 16.6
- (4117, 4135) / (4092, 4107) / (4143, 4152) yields 0.3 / 17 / 16.3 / 16.6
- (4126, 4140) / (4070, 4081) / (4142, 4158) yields 0.2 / 16.9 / 16.2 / 16.3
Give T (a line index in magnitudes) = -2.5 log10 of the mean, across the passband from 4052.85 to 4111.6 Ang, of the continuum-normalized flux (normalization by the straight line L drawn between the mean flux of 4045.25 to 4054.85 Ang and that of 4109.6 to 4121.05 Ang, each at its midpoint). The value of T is -0.021 mag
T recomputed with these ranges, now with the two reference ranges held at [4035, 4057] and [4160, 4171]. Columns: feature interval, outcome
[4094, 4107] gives -0.059 mag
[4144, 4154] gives -0.035 mag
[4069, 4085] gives -0.055 mag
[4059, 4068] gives -0.024 mag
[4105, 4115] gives -0.063 mag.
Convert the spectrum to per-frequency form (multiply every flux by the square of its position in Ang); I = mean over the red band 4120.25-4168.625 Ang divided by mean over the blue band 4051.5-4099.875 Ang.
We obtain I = 1.0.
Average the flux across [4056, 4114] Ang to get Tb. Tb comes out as 16.9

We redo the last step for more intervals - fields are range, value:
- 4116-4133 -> 16.5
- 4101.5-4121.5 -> 16.8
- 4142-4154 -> 16.3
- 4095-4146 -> 16.5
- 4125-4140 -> 16.1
